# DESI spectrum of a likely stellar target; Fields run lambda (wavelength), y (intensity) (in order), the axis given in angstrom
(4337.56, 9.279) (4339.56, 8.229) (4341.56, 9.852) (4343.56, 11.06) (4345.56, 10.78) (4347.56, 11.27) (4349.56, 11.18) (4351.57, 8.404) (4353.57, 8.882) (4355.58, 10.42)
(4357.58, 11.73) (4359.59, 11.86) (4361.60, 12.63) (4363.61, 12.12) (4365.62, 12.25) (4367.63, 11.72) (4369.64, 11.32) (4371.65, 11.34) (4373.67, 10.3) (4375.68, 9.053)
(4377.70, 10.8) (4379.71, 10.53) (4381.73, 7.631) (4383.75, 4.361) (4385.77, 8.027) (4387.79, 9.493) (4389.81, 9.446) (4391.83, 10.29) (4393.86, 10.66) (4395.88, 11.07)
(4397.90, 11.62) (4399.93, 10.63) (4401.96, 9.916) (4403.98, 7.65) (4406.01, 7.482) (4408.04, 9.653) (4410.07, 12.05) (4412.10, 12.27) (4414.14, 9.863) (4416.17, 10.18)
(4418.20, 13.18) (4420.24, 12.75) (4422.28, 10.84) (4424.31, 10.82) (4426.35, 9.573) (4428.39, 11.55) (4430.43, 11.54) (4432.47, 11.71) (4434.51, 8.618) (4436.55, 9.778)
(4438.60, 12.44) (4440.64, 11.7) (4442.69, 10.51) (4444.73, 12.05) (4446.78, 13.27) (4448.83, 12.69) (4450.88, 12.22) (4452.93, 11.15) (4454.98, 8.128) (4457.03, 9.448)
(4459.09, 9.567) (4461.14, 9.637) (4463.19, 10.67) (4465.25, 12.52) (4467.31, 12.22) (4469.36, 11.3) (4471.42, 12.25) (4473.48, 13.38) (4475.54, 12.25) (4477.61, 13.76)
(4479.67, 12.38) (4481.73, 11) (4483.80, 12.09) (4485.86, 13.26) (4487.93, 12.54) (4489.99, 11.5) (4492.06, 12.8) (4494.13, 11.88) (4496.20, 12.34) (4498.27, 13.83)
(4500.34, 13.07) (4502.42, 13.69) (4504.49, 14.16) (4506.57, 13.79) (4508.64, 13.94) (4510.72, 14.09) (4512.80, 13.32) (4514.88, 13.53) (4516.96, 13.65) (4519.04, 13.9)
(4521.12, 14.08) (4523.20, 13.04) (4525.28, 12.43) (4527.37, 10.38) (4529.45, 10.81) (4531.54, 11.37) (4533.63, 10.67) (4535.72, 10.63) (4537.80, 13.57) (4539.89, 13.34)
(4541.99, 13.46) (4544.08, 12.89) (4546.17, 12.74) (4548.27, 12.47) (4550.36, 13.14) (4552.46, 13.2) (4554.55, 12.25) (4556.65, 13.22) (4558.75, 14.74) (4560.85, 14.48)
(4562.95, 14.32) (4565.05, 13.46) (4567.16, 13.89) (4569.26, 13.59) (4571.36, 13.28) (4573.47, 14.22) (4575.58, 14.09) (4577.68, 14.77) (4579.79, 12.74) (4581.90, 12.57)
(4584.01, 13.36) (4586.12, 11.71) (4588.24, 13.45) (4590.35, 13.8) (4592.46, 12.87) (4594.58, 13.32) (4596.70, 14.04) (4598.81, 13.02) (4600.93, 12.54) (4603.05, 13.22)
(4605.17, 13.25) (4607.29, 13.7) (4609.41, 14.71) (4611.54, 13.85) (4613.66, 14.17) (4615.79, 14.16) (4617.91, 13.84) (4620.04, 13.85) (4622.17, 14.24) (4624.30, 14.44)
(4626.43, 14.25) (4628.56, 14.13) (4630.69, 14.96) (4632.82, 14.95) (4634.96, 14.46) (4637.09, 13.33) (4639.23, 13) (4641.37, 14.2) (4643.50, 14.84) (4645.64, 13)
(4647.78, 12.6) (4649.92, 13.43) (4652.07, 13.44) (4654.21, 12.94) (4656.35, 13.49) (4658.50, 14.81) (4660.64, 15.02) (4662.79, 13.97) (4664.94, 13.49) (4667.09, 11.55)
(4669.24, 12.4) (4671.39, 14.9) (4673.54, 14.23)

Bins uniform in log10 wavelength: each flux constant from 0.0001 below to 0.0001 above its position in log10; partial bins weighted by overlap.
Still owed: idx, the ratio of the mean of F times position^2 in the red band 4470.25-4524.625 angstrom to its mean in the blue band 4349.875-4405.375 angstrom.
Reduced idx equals 1.4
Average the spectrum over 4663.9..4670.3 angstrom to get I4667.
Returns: 12.5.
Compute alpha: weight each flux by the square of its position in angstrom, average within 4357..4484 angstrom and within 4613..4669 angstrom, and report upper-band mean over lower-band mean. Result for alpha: 1.40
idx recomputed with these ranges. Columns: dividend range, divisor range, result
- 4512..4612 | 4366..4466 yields 1.34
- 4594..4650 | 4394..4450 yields 1.38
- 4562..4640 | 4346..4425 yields 1.45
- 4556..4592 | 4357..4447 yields 1.39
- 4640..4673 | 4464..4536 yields 1.15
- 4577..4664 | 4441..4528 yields 1.18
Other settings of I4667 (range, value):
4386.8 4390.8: 9.47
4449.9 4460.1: 10.1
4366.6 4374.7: 11.2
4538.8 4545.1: 13.2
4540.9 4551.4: 12.9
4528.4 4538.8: 11.4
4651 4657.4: 13.3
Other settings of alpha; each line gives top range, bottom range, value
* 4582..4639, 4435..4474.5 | 1.30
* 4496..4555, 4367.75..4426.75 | 1.35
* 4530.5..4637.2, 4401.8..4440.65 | 1.36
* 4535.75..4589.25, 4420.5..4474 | 1.26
